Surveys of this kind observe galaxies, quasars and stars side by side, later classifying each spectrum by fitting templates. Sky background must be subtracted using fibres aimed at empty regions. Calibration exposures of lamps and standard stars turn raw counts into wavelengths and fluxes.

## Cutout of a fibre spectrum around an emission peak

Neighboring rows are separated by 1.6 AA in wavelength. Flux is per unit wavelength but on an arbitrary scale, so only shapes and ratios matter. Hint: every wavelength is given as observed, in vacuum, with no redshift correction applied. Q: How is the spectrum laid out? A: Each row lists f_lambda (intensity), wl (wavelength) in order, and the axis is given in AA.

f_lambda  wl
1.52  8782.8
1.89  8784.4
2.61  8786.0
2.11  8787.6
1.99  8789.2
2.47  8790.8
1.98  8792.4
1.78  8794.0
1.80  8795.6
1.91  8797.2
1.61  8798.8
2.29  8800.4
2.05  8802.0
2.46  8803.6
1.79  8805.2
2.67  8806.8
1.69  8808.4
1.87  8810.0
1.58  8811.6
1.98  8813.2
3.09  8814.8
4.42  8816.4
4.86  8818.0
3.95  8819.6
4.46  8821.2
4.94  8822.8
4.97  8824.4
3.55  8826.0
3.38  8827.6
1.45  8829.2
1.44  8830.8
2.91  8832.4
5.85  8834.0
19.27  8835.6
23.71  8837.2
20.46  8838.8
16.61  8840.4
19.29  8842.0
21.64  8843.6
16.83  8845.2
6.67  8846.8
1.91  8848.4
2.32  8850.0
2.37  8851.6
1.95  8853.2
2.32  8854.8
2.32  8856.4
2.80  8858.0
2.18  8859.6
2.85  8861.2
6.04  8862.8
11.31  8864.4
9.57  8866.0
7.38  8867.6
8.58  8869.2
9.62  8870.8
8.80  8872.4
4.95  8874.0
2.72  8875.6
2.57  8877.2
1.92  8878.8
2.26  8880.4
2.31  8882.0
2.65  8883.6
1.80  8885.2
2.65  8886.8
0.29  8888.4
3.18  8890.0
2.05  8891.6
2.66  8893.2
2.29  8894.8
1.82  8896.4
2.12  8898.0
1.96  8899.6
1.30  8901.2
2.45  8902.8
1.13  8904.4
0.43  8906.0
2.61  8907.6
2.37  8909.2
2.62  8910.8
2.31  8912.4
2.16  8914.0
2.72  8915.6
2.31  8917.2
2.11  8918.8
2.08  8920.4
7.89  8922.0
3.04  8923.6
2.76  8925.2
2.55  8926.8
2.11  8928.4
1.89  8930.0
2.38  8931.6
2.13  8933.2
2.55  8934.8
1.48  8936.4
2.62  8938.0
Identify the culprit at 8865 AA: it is [N II] 6583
